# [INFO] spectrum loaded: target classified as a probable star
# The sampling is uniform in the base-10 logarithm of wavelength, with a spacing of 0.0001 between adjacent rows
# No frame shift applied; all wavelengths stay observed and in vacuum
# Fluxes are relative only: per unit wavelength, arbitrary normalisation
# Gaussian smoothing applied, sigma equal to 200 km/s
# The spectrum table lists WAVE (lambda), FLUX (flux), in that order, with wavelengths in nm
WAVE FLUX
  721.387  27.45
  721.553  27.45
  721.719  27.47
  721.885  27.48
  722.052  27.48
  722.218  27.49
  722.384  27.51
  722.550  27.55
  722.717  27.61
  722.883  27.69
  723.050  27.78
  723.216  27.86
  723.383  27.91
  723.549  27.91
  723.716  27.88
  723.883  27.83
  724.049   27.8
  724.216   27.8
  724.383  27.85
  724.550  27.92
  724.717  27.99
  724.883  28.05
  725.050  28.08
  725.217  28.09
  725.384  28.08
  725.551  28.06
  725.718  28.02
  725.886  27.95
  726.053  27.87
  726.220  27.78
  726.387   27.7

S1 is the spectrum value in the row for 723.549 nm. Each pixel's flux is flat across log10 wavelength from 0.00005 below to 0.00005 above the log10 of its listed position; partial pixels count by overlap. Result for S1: 27.91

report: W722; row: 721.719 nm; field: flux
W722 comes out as 27.47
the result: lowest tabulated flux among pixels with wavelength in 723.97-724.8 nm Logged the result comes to 27.8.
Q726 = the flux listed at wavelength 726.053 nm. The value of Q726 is 27.87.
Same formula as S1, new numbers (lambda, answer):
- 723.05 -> 27.78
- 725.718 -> 28.02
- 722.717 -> 27.61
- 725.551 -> 28.06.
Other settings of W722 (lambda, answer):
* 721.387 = 27.45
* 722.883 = 27.69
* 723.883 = 27.83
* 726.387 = 27.7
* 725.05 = 28.08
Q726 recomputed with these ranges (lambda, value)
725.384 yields 28.08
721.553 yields 27.45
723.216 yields 27.86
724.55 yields 27.92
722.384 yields 27.51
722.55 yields 27.55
